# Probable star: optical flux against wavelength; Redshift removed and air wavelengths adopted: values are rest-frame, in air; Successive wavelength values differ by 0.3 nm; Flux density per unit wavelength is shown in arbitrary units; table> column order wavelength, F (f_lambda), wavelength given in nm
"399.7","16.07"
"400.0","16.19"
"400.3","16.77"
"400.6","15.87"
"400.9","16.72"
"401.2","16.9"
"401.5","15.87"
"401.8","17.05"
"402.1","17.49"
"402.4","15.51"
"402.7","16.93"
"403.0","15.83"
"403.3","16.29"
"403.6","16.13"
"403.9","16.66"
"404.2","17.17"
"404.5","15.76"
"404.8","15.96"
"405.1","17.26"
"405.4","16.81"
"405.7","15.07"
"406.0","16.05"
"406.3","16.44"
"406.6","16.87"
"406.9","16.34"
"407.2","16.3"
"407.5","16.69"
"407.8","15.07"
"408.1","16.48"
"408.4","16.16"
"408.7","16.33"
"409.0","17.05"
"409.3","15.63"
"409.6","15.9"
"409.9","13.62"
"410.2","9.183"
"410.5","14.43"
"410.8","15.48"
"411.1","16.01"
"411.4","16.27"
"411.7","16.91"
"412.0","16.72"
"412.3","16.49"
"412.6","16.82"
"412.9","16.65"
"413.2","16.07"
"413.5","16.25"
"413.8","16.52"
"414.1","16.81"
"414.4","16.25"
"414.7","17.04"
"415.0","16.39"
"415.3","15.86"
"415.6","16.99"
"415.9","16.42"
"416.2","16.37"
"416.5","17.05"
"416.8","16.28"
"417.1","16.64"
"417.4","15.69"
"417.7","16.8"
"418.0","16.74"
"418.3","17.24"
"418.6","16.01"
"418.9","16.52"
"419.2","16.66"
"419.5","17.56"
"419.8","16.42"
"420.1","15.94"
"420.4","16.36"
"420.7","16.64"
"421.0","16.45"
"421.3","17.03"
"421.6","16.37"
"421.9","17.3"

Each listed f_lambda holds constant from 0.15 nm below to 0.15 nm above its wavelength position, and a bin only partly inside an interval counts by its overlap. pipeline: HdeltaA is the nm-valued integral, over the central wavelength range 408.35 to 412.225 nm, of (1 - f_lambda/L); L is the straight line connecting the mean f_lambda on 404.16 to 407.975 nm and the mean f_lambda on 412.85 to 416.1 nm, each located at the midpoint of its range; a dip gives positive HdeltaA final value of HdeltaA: 0.24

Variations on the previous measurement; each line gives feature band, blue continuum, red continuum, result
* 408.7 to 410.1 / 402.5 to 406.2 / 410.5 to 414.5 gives 0.079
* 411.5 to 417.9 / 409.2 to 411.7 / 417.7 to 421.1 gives -0.386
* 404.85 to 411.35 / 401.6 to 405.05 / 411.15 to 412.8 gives 0.332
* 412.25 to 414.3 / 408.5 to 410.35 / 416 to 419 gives -0.126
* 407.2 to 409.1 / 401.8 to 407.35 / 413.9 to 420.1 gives 0.020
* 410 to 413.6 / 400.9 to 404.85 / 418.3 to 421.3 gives 0.206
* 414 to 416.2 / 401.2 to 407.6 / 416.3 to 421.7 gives 0.002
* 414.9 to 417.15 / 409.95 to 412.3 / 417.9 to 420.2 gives -0.065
